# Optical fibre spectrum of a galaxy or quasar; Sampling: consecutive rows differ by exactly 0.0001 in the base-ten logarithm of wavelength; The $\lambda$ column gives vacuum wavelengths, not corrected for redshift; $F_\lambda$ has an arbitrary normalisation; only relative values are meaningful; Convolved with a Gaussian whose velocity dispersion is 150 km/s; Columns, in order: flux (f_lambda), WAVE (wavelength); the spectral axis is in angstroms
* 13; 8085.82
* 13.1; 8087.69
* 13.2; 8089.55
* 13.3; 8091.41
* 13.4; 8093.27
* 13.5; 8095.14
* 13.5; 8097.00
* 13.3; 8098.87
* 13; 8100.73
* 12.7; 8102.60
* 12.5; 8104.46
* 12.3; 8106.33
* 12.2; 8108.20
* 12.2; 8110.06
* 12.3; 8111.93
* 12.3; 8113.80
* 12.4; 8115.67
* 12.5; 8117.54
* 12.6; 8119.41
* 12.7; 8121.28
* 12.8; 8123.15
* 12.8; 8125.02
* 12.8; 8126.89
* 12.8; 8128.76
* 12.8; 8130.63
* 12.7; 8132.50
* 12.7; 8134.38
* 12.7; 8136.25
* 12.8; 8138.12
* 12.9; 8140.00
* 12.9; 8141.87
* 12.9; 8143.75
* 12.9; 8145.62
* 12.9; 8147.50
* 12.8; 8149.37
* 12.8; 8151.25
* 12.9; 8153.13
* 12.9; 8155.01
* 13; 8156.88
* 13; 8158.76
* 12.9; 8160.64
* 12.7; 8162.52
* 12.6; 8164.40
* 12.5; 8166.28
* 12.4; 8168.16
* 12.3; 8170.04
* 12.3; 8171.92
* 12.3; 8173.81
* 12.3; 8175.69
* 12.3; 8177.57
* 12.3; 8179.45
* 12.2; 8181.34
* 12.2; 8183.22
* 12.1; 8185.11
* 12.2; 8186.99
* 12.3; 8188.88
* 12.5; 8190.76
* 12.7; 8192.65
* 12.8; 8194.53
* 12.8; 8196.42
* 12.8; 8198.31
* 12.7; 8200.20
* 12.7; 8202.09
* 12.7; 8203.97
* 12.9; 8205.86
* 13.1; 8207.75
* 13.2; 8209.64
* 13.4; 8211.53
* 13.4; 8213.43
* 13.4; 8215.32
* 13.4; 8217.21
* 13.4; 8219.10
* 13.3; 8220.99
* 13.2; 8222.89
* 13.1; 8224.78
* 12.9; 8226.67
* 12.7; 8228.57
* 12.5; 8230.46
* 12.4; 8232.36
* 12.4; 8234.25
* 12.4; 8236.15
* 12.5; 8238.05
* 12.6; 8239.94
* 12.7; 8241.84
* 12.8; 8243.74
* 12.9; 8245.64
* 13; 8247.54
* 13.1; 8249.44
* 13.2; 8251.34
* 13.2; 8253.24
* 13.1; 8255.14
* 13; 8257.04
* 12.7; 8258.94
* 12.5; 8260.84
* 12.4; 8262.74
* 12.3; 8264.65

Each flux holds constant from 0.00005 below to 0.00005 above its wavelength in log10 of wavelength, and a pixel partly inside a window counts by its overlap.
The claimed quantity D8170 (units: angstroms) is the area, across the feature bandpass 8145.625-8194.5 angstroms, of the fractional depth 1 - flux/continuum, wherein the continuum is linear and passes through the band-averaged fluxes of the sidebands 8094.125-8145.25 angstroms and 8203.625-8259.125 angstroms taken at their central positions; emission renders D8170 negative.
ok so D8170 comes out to 1.1 angstroms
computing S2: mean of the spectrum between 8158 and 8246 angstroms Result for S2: 12.7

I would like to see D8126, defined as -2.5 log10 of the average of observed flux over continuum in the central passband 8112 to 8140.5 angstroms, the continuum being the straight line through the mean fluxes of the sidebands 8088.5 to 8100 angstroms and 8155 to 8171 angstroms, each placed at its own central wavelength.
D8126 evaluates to 0.03 mag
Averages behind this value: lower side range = 13.4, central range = 12.7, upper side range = 12.7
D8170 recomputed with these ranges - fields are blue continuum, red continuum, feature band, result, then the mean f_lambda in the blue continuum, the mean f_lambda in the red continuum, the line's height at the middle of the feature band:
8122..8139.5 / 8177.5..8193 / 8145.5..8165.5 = -0.47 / 12.8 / 12.3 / 12.6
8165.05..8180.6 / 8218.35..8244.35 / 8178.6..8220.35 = -0.83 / 12.3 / 12.8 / 12.5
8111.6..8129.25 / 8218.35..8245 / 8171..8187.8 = 0.59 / 12.6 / 12.8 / 12.7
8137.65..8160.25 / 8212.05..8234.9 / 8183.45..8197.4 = 0.53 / 12.9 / 13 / 13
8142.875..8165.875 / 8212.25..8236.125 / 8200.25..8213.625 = -0.06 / 12.9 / 13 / 13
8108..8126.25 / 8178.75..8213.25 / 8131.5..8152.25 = -0.45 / 12.5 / 12.7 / 12.5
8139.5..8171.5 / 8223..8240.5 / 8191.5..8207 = -0.08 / 12.8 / 12.6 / 12.7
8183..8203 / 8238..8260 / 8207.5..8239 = -0.59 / 12.5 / 12.9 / 12.7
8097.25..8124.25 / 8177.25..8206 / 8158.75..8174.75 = 0.00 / 12.6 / 12.5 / 12.5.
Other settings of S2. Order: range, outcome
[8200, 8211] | 12.9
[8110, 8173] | 12.7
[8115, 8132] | 12.7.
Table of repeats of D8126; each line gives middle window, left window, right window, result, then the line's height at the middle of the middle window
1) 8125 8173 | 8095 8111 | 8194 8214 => 0.008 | 12.8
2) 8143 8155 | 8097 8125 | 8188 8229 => -0.010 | 12.7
